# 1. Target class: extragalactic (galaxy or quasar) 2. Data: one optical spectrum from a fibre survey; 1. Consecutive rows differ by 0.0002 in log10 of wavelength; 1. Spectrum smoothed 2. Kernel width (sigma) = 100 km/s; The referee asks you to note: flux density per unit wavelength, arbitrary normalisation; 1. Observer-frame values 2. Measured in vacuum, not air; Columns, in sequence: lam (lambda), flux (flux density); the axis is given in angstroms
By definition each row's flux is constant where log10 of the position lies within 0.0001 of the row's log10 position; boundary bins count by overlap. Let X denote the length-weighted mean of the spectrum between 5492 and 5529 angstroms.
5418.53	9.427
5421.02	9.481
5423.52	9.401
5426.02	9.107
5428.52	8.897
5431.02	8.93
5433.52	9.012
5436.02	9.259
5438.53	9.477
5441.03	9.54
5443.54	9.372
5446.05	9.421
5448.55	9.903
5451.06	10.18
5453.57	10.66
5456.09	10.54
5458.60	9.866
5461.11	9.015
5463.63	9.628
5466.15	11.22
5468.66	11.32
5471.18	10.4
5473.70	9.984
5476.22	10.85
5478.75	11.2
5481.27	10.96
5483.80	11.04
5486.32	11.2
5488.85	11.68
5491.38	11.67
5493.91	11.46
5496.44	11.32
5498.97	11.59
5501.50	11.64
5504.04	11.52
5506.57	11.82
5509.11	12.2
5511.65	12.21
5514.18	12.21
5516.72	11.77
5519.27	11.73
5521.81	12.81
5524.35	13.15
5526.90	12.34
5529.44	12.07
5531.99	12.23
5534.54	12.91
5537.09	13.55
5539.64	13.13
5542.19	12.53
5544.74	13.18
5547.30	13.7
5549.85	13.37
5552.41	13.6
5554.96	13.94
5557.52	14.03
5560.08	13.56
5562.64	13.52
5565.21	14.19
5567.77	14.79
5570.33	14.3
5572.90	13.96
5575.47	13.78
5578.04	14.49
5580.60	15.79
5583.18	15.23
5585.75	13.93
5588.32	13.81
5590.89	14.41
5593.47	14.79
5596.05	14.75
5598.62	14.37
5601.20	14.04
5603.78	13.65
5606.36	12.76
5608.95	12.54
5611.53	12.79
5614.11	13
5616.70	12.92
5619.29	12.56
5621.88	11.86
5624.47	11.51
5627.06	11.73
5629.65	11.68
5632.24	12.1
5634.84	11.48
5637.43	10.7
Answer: 12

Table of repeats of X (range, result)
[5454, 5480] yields 10.4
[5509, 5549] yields 12.6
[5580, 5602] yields 14.5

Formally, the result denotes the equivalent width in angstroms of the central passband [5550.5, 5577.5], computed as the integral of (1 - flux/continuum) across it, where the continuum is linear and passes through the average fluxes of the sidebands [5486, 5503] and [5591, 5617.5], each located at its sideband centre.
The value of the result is -2.4 angstroms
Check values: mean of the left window 11.5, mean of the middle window 14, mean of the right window 13.6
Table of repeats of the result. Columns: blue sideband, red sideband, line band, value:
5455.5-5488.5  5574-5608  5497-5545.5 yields -0.8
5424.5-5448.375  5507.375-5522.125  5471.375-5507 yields -0.2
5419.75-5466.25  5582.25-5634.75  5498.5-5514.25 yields -1.3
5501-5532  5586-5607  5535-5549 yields -0.5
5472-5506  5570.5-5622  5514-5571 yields -2.9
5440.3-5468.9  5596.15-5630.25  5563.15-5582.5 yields -3.8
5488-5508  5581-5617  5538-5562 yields -1.3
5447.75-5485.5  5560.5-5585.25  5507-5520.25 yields 0.2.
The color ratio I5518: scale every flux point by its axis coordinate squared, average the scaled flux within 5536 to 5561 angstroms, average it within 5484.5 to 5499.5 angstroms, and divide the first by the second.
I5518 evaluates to 1.2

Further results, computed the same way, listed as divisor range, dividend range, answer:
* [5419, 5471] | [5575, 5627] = 1.48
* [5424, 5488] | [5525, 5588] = 1.41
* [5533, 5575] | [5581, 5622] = 1.02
